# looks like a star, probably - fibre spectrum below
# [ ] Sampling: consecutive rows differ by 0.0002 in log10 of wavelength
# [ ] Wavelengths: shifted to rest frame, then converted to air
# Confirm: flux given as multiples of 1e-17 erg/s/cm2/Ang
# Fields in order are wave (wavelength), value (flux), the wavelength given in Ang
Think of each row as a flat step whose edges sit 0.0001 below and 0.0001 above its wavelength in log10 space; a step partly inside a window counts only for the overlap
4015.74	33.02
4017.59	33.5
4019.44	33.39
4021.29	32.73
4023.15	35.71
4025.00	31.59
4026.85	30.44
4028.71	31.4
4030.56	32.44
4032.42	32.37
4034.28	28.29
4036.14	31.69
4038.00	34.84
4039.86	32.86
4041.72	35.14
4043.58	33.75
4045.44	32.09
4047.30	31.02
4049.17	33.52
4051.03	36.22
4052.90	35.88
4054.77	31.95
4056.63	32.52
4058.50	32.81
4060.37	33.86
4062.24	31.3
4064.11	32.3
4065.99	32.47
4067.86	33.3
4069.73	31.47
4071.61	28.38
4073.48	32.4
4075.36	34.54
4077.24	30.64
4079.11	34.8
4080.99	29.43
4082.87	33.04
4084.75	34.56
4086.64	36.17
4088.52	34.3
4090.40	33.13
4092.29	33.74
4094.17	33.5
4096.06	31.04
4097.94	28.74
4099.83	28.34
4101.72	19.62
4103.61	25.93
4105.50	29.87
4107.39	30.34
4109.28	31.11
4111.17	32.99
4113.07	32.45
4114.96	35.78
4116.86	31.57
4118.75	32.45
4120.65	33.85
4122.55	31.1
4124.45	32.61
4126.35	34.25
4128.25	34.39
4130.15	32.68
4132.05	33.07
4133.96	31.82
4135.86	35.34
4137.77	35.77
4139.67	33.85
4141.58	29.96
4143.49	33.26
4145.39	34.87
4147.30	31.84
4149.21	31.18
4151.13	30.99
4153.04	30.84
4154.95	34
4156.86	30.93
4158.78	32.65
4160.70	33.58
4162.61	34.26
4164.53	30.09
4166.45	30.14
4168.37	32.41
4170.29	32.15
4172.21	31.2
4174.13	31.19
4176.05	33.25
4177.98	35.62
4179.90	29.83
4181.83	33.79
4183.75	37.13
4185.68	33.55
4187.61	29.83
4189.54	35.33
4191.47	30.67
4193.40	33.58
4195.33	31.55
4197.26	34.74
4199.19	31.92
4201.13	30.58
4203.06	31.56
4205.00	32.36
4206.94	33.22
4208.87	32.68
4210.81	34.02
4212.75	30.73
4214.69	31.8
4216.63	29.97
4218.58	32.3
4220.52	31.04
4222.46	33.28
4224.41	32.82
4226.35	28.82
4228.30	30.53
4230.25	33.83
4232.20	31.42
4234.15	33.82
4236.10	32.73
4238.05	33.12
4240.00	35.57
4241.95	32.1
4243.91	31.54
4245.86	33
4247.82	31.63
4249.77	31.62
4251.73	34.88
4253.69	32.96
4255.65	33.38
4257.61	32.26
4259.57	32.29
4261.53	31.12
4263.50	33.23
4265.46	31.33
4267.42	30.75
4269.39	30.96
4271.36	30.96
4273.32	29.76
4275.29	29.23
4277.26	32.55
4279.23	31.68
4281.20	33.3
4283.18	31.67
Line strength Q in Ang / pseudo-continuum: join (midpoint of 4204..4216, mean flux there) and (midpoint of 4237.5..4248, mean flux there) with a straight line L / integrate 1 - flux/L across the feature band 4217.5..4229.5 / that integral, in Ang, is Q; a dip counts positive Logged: 0.4 Ang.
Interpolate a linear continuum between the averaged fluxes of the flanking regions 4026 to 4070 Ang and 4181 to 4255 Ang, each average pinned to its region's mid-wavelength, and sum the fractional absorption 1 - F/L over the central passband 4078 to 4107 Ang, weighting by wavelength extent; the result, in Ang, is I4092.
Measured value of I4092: 1.4 Ang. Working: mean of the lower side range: 32.7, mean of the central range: 31.1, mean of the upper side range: 32.5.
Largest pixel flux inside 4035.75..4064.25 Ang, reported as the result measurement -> 36.22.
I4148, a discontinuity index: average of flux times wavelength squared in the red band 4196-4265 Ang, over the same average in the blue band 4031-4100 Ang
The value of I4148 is 1.07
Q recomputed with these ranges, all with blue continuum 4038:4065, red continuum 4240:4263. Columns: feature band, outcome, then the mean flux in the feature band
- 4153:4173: 0.5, 32.1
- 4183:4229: 0.7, 32.2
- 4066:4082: 0.6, 31.9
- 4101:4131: 1.5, 31.4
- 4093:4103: 1.5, 28.3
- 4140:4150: 0.2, 32.4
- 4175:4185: -0.3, 33.9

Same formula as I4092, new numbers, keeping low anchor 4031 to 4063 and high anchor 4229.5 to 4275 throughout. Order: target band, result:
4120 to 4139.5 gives -0.5 Ang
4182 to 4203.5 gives -0.2 Ang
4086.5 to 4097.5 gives -0.1 Ang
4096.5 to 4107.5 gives 1.9 Ang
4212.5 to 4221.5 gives 0.3 Ang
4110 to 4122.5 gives -0.1 Ang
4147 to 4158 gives 0.3 Ang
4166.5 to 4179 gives 0.0 Ang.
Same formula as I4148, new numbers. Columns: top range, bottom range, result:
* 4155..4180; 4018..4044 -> 1.06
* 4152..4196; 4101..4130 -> 1.07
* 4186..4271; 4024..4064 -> 1.08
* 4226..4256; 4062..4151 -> 1.08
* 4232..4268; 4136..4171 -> 1.05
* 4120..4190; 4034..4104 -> 1.06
